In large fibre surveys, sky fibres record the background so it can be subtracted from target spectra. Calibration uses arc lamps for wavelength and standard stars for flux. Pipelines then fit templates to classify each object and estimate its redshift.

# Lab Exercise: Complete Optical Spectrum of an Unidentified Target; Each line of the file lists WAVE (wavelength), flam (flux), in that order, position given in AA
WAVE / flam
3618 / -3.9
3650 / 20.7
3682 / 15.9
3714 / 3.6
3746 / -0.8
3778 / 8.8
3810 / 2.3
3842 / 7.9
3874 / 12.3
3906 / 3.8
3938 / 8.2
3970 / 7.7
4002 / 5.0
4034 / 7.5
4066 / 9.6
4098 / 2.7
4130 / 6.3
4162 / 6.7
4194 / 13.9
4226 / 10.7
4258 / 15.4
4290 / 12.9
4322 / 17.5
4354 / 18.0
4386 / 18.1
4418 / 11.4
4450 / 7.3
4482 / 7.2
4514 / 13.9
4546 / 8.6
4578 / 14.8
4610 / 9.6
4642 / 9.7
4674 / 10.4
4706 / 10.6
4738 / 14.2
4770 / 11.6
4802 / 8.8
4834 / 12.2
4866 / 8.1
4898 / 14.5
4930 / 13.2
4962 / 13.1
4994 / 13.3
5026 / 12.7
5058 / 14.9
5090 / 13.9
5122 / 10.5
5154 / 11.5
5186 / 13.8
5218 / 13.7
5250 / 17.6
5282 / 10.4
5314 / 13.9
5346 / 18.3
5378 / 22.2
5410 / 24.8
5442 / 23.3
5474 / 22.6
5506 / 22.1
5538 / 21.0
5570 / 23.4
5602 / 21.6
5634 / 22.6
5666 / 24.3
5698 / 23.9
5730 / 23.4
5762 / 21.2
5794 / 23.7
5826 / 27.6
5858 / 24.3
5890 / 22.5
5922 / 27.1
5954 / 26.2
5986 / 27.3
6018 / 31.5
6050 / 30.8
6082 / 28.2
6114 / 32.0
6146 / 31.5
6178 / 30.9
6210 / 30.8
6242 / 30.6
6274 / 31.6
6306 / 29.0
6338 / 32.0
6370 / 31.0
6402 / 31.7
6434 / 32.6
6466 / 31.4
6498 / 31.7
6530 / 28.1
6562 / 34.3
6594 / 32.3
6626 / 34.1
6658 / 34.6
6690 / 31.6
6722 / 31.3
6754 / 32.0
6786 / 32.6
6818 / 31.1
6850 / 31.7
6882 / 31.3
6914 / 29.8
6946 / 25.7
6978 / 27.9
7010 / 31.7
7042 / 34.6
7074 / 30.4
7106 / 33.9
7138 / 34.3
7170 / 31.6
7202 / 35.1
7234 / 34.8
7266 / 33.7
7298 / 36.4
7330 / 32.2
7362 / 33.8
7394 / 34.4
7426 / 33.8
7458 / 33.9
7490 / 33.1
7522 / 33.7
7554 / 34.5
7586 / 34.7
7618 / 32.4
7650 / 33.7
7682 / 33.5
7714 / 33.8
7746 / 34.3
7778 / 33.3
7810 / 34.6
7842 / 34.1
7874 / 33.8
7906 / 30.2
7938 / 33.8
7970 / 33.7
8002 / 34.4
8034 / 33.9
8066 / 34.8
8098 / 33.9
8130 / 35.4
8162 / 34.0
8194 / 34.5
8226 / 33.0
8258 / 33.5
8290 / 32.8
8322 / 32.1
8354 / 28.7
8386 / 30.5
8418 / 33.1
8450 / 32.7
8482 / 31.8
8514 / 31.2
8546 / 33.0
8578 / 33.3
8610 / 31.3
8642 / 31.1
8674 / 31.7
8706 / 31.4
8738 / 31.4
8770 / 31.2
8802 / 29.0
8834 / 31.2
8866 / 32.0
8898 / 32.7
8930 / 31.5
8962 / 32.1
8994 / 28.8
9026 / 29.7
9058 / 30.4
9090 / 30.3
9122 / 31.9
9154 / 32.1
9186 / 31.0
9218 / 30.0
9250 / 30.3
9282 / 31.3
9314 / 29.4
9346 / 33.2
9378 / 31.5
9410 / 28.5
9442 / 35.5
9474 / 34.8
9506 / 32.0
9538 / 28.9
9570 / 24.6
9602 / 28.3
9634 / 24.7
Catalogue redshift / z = 0.34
